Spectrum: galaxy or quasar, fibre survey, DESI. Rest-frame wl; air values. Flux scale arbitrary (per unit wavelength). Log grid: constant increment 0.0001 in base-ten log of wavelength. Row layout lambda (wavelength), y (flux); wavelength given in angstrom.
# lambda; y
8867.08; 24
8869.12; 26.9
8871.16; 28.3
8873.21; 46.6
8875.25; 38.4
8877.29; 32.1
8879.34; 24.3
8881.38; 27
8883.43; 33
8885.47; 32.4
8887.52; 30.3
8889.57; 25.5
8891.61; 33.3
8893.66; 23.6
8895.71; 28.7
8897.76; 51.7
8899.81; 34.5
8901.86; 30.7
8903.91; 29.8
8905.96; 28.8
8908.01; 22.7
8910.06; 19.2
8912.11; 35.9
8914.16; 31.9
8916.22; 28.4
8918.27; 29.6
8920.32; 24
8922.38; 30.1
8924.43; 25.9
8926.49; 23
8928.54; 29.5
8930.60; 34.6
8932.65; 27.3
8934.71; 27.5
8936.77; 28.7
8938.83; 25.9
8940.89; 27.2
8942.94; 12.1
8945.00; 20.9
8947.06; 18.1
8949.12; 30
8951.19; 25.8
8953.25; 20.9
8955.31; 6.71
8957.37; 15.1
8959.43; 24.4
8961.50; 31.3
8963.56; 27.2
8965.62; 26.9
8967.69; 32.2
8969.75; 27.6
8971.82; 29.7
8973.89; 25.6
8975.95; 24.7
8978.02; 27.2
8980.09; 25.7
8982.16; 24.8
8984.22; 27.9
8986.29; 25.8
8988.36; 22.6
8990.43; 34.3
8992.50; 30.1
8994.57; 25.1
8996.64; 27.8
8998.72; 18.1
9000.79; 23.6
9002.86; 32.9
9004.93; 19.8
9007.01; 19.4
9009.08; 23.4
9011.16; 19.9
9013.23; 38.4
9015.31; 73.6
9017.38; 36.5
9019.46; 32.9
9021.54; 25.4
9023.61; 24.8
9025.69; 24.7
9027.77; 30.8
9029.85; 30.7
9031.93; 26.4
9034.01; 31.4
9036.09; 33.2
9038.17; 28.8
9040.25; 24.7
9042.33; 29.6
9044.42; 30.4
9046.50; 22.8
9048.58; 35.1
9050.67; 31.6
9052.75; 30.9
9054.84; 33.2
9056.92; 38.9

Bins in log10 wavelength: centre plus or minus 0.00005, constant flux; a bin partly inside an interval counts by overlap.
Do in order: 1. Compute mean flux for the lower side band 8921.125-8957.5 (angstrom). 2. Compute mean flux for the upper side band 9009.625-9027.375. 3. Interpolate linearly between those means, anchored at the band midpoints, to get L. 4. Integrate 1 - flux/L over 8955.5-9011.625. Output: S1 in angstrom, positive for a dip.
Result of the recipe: 7.7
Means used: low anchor 24.1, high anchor 34.1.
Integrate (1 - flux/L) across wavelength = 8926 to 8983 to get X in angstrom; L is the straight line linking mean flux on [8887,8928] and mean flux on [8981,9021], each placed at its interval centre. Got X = 8.3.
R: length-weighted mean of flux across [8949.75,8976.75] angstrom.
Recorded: 24.6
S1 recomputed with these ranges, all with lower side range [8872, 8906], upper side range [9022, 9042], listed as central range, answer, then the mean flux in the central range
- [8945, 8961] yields 5.3 angstrom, 20.6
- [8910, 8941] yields 3.0 angstrom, 28.3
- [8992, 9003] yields 1.4 angstrom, 25.5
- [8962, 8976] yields 1.0 angstrom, 28.1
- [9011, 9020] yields -4.3 angstrom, 42.7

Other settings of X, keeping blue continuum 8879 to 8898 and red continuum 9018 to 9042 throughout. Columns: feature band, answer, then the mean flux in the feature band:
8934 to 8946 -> 2.48 angstrom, 23.6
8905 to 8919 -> 0.95 angstrom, 28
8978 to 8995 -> 1.22 angstrom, 27.1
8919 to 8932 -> 0.89 angstrom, 27.9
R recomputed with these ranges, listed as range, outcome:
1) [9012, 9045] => 32.6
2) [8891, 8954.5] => 27.6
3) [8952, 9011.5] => 24.9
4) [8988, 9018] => 29.8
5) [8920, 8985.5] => 25.3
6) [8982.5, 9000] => 26.4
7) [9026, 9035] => 29.4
